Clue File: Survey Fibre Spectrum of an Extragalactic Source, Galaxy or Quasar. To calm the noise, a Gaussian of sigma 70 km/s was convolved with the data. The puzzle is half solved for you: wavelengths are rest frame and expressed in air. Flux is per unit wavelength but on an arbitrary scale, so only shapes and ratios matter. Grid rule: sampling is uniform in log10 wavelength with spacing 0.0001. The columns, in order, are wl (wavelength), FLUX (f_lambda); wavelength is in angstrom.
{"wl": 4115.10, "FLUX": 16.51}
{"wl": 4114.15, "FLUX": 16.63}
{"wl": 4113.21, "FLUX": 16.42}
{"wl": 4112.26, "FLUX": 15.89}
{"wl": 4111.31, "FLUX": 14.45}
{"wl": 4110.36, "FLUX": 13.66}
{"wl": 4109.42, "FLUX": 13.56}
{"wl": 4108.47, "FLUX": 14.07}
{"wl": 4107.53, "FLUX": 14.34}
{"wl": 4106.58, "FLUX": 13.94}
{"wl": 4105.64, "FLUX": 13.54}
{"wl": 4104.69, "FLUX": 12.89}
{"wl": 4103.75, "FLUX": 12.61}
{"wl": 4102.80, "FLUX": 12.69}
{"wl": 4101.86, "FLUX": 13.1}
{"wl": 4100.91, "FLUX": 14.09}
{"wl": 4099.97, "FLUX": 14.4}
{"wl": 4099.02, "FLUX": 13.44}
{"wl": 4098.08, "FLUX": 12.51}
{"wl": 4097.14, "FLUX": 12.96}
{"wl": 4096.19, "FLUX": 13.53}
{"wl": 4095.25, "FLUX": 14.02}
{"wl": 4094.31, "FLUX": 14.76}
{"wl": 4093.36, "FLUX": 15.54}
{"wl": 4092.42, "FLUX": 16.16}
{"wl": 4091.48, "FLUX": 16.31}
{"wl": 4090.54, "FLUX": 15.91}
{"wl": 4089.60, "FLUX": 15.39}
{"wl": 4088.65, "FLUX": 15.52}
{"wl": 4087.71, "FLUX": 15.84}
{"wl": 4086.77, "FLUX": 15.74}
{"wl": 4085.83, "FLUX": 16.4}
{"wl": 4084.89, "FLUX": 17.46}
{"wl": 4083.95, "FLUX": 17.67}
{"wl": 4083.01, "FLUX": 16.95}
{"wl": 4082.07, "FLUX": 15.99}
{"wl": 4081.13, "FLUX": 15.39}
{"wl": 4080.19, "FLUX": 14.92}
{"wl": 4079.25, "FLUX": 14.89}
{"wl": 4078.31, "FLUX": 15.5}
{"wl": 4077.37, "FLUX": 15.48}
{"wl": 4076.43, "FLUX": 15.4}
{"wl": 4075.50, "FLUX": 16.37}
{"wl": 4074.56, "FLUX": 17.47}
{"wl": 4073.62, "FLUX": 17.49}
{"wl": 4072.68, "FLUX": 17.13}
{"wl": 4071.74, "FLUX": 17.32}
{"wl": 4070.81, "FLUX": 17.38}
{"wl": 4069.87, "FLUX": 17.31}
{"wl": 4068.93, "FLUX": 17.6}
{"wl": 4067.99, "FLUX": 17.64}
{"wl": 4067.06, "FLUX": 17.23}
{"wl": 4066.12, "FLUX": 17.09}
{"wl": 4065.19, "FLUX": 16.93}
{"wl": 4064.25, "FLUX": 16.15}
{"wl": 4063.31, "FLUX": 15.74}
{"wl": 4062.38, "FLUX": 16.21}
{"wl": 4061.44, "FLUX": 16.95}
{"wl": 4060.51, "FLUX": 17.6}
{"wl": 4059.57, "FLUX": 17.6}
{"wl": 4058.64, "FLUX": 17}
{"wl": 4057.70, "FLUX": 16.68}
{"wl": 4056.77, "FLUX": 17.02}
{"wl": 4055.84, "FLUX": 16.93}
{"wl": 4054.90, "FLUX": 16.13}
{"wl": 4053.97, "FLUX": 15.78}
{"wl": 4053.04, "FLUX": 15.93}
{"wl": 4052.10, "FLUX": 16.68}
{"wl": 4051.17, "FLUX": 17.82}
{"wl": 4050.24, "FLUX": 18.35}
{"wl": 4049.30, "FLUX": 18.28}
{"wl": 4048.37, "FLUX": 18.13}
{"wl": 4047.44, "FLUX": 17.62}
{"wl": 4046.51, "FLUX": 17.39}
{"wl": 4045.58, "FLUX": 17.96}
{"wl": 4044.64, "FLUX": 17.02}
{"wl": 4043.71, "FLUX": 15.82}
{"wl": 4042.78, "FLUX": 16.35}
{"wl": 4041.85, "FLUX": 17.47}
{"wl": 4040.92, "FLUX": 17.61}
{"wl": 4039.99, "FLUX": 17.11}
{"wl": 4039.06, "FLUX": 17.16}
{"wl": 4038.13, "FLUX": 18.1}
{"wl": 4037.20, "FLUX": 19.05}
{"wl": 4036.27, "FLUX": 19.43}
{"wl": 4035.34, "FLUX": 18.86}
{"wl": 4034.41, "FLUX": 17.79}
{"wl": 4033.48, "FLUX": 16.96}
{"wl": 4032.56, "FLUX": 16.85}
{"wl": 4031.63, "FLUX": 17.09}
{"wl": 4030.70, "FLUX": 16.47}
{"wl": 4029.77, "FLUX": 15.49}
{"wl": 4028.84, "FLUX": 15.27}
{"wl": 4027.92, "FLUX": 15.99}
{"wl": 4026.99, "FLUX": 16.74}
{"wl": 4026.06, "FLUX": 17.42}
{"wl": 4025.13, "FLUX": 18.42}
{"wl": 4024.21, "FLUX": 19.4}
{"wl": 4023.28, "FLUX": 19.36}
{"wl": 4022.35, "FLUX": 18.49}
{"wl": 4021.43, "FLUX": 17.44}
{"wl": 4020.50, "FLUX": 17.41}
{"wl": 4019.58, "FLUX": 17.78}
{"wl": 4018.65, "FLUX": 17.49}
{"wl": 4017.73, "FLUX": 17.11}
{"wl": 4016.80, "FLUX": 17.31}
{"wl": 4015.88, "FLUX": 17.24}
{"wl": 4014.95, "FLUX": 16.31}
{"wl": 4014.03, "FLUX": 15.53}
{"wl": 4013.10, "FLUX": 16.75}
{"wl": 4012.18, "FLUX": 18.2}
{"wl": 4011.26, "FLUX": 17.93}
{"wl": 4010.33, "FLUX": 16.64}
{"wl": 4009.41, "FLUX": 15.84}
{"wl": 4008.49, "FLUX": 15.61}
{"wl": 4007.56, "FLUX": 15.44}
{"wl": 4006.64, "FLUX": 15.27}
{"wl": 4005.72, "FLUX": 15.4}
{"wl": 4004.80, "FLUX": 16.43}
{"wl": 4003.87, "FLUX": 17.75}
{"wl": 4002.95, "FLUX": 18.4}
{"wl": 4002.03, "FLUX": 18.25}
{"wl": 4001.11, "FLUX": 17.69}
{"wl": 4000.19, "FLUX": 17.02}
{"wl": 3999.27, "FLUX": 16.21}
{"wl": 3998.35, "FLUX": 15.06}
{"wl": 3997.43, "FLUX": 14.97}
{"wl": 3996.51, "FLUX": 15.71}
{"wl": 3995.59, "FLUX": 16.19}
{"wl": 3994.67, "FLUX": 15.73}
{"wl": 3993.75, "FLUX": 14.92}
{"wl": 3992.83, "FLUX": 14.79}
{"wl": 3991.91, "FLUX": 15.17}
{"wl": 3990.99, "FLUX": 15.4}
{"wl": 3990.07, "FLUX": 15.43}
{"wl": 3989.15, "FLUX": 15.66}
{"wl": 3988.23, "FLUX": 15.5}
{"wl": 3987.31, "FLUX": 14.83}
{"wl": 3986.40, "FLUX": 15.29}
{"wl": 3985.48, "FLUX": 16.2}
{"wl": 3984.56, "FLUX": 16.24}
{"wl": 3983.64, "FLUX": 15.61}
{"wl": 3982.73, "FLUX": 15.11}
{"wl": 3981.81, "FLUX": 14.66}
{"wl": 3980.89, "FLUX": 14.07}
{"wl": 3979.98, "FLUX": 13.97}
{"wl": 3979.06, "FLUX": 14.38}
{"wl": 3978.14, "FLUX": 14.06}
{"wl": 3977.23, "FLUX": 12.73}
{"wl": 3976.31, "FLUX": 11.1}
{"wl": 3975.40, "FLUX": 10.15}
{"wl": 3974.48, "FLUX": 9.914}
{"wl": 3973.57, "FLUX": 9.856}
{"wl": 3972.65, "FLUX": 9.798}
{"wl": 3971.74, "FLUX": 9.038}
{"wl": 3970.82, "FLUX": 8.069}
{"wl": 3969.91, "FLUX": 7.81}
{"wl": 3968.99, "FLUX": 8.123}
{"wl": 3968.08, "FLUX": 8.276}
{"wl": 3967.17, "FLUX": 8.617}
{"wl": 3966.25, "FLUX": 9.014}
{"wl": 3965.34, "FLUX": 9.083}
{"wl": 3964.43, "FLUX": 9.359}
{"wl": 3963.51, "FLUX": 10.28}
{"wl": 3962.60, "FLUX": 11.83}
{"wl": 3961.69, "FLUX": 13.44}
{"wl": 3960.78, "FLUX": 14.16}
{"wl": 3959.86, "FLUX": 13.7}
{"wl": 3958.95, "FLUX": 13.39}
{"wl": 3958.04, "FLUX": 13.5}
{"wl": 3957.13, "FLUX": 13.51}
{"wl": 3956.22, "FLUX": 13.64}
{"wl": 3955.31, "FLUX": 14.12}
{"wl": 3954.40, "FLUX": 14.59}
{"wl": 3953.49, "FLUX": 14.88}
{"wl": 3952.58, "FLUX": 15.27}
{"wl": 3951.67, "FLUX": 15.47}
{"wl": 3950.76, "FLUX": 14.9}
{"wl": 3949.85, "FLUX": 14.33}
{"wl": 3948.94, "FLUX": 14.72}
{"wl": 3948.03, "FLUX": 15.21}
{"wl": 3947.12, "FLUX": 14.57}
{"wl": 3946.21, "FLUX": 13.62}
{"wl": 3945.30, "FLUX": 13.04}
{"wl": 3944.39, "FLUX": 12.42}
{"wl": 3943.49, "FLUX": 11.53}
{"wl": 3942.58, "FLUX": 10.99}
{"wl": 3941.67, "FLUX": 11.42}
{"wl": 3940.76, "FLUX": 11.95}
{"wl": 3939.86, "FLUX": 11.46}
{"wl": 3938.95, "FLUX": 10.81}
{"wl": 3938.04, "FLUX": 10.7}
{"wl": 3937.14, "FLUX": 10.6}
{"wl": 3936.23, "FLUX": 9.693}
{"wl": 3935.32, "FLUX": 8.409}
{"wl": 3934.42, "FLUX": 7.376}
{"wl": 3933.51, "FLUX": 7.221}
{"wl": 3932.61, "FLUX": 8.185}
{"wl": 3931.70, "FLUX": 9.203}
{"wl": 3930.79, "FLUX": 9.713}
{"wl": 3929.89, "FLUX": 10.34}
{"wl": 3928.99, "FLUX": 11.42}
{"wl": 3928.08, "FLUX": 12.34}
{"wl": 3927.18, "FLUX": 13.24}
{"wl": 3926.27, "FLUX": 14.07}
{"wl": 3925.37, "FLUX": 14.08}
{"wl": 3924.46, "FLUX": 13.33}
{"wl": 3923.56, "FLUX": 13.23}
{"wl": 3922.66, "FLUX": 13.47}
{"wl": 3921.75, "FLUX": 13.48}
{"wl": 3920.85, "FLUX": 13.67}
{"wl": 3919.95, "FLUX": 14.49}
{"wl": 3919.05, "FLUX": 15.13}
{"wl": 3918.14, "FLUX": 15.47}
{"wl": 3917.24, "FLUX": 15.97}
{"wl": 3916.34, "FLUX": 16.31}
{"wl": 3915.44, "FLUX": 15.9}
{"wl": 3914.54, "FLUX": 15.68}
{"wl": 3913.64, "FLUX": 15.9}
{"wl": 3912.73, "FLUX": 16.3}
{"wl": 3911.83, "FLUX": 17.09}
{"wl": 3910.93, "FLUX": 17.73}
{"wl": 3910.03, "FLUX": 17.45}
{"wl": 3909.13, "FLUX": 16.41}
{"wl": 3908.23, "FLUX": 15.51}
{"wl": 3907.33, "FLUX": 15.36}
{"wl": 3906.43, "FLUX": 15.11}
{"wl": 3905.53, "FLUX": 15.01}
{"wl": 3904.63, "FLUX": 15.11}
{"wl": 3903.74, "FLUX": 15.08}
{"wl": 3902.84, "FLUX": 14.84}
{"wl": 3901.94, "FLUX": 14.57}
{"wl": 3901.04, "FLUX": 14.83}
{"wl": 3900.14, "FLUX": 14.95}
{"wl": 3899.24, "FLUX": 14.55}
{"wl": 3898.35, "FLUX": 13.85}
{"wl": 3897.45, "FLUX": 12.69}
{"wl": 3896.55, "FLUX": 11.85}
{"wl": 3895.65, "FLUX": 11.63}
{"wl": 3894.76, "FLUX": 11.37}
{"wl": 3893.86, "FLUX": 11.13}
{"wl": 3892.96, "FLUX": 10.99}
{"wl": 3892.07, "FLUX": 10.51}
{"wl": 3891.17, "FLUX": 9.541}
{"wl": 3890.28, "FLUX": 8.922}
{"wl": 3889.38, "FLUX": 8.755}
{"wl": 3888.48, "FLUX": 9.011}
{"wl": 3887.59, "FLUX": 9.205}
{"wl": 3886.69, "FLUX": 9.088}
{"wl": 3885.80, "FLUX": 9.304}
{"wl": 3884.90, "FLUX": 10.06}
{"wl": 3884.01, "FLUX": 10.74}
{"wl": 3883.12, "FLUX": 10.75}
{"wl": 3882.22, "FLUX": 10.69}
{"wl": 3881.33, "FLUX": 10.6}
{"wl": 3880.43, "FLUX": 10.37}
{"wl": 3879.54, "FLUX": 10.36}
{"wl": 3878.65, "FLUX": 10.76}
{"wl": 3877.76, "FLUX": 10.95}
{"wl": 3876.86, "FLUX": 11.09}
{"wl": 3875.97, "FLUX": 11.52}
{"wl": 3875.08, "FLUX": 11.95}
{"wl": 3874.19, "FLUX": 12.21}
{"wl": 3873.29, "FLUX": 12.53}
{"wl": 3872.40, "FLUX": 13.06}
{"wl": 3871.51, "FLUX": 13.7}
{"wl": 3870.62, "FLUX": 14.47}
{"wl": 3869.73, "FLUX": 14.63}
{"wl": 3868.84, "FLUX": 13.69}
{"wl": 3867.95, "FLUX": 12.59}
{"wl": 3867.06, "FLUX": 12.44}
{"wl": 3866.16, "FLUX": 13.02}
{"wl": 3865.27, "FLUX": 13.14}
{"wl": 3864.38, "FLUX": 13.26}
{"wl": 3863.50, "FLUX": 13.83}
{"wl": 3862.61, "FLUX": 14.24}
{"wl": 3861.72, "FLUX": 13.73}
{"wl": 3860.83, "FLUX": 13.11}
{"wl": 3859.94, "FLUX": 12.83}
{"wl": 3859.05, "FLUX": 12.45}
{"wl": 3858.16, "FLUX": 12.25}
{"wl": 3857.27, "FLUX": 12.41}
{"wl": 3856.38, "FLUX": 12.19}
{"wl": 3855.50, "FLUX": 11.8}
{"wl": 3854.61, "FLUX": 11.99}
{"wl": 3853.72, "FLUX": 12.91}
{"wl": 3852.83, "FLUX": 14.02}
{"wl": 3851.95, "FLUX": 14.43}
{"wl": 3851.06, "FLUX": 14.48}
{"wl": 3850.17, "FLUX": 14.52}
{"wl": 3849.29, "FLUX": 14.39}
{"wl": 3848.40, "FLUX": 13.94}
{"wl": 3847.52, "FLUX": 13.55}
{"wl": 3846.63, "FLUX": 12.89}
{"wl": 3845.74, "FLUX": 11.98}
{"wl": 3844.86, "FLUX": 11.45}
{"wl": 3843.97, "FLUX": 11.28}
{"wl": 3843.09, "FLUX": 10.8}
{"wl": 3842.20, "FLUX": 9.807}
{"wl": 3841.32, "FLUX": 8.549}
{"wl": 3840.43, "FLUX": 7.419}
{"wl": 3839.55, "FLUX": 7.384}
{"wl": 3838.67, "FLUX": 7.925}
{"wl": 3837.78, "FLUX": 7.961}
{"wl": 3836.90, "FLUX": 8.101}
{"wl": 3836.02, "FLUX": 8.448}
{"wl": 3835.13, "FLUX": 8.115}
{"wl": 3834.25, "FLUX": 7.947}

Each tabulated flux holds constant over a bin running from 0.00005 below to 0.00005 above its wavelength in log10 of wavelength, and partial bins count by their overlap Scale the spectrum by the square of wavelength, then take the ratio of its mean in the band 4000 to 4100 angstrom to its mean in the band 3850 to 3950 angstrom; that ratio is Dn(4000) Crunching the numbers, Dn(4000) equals 1.42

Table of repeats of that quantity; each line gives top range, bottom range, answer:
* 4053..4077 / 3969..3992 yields 1.34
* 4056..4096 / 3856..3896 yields 1.55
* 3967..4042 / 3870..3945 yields 1.31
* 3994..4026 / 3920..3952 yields 1.46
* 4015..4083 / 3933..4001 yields 1.38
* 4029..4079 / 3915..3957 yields 1.42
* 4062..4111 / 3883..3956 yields 1.30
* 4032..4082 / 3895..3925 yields 1.23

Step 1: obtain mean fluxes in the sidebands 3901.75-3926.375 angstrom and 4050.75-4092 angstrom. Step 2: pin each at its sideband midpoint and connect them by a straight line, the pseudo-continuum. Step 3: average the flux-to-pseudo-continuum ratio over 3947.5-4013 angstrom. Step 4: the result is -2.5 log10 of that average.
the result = 0.130 mag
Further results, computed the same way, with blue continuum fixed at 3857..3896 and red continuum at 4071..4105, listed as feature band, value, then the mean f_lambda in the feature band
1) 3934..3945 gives 0.19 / 10.7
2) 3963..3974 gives 0.42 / 8.95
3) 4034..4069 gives -0.18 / 17.3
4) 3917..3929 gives -0.12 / 13.9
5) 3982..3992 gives -0.14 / 15.5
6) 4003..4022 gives -0.20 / 16.8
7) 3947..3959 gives -0.12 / 14.5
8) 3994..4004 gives -0.20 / 16.6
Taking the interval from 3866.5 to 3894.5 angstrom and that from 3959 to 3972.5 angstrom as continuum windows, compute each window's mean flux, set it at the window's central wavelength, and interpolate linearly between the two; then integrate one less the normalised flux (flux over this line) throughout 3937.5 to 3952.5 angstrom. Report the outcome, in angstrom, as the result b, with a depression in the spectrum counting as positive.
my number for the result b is -3.8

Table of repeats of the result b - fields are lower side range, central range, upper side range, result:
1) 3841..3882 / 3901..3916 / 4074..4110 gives -3.2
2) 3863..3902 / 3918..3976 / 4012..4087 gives 8.1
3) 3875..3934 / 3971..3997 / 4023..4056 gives 2.6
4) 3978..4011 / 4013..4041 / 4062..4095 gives -2.5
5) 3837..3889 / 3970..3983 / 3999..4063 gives 3.1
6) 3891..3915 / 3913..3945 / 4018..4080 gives 5.4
